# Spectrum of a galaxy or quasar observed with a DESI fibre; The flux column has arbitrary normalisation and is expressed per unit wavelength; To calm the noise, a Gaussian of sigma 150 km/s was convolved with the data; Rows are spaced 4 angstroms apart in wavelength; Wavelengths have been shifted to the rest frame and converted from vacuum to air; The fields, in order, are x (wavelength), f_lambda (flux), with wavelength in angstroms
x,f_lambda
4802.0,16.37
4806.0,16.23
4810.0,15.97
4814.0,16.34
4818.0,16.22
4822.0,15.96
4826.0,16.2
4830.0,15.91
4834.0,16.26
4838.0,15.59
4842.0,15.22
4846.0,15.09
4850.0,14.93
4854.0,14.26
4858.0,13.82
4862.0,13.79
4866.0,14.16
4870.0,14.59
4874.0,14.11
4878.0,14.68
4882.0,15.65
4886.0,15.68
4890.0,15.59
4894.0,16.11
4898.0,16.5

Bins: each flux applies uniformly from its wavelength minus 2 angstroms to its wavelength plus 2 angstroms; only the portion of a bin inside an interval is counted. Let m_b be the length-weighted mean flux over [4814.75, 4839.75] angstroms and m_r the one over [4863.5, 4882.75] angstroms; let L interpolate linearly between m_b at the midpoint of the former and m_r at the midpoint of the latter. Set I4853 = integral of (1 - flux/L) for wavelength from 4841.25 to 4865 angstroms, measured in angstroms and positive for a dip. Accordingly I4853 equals 1.2 angstroms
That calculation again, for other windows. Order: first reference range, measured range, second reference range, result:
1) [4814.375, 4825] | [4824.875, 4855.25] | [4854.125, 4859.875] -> -0.99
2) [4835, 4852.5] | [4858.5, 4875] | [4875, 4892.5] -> 1.26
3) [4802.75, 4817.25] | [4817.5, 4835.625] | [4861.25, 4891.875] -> -0.28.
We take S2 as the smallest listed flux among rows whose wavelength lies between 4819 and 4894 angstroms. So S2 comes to 13.79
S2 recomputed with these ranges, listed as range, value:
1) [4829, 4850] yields 14.93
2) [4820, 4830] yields 15.91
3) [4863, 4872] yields 14.16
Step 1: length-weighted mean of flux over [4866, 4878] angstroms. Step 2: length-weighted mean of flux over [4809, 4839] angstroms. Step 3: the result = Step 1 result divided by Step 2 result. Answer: 0.9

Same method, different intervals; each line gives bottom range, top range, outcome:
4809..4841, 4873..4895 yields 0.96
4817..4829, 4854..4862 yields 0.86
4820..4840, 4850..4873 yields 0.89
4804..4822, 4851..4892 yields 0.91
